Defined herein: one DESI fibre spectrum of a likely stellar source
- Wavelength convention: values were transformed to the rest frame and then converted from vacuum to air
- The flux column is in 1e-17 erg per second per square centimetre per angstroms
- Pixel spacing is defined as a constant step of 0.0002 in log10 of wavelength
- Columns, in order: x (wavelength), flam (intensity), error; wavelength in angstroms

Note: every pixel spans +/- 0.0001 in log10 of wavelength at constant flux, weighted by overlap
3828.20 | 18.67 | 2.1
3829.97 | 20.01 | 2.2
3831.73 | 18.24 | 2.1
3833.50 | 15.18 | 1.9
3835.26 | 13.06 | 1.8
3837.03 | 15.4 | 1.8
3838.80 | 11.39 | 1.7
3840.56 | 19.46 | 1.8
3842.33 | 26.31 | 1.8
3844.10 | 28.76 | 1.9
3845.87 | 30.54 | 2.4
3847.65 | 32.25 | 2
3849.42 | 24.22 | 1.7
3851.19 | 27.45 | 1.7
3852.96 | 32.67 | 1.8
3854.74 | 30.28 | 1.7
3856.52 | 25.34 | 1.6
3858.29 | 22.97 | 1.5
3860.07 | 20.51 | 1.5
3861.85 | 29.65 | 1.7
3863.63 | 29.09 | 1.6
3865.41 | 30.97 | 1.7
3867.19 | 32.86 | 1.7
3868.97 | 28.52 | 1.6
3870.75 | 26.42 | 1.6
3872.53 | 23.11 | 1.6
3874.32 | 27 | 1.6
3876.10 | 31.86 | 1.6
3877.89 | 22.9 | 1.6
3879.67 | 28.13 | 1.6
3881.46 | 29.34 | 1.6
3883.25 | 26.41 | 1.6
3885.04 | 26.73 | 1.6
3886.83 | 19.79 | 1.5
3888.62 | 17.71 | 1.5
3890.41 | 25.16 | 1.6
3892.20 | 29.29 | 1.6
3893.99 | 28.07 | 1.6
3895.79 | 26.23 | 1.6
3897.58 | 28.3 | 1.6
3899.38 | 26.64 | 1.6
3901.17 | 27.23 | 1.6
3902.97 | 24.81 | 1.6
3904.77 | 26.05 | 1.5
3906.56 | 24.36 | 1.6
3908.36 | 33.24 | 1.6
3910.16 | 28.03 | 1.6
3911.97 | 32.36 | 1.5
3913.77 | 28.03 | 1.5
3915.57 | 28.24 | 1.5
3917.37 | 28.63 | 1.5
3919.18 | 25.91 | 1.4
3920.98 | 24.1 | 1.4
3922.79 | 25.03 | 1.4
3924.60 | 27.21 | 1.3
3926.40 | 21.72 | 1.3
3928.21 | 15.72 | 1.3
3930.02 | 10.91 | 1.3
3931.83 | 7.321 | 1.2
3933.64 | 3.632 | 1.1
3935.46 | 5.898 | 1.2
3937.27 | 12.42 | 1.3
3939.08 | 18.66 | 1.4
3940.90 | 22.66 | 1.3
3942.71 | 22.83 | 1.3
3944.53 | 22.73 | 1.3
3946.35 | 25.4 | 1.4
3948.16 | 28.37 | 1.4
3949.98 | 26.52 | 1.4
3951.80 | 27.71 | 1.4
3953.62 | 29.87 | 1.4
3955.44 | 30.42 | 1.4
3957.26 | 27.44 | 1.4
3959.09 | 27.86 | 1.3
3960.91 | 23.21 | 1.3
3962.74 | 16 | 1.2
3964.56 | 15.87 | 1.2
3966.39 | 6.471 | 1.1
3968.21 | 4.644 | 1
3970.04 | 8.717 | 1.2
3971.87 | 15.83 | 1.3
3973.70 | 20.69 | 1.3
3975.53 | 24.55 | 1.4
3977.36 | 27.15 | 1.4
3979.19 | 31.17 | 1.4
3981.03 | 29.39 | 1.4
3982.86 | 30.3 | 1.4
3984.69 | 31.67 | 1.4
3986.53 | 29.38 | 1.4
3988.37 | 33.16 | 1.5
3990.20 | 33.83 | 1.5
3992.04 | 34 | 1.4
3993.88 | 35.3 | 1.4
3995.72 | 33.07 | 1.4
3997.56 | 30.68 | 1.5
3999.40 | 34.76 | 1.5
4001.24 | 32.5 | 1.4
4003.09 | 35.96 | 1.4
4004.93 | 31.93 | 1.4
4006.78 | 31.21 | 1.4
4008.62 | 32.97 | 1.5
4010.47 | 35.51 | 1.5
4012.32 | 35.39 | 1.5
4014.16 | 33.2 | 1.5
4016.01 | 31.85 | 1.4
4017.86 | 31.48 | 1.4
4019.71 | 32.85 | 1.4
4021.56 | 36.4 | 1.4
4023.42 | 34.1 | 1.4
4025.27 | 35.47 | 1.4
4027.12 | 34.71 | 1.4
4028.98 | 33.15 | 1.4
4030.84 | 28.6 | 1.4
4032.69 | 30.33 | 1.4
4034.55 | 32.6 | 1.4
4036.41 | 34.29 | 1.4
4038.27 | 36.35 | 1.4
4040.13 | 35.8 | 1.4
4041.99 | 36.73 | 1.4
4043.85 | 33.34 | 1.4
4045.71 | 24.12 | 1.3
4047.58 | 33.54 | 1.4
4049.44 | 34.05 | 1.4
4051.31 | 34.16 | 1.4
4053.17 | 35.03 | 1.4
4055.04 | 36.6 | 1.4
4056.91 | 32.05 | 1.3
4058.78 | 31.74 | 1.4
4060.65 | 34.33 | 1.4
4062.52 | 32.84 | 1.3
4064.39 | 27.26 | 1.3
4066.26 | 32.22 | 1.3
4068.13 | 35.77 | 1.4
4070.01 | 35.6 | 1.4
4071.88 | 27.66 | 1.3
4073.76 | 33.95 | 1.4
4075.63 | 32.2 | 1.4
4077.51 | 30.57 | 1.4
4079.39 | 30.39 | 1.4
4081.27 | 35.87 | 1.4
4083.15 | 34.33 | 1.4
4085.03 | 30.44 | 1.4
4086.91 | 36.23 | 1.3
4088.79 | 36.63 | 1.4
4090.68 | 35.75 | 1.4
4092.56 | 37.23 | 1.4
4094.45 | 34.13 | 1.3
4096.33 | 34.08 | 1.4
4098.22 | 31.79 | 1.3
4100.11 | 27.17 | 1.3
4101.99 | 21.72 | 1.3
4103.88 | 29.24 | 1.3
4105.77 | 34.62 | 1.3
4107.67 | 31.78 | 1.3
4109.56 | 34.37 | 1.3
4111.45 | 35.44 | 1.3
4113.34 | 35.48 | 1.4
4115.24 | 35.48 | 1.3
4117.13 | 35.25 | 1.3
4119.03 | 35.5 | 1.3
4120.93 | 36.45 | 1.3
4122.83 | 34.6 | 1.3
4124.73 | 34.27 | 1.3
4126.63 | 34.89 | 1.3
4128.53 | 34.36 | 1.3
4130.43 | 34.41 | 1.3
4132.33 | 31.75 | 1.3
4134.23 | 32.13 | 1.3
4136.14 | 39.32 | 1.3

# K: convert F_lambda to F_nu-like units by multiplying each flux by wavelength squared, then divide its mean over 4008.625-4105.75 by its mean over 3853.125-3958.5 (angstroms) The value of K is 1.4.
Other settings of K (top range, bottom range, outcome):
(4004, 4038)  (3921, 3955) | 1.73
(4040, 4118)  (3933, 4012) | 1.37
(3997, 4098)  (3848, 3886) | 1.33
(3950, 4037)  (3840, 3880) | 1.13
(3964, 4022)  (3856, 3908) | 1.14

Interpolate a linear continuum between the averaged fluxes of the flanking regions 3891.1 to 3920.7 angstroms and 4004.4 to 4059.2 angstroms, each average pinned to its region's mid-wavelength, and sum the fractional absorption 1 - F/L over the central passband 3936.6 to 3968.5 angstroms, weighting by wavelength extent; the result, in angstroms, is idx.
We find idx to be 8.3 angstroms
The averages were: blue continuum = 27.7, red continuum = 33.3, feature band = 22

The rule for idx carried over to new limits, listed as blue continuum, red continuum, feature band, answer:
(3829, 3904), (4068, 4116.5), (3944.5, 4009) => 5.3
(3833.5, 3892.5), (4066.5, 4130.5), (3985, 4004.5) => -2.1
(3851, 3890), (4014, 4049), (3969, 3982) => 3.6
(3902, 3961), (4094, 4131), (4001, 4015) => -3.1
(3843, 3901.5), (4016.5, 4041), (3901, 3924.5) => 1.1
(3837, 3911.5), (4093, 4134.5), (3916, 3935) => 6.1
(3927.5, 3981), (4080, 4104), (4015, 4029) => -4.2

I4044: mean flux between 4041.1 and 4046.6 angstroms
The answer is 31.4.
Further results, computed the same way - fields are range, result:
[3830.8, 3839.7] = 14.7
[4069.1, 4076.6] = 32.4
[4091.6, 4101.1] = 32.9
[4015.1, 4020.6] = 32.1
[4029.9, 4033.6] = 29.5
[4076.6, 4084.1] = 32.8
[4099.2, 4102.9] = 24.5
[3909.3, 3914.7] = 29.5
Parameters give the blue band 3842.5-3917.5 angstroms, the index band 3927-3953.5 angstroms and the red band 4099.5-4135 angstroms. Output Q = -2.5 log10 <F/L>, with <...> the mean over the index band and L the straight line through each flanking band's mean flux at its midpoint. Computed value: 0.49 mag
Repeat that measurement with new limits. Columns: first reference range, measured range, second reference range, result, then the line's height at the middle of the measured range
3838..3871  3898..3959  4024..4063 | 0.245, 29.4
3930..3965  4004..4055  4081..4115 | -0.215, 27.4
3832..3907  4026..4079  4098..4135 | -0.059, 31.1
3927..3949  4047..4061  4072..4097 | -0.128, 30.2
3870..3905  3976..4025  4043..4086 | -0.084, 30.2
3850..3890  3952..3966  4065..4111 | 0.217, 29.2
